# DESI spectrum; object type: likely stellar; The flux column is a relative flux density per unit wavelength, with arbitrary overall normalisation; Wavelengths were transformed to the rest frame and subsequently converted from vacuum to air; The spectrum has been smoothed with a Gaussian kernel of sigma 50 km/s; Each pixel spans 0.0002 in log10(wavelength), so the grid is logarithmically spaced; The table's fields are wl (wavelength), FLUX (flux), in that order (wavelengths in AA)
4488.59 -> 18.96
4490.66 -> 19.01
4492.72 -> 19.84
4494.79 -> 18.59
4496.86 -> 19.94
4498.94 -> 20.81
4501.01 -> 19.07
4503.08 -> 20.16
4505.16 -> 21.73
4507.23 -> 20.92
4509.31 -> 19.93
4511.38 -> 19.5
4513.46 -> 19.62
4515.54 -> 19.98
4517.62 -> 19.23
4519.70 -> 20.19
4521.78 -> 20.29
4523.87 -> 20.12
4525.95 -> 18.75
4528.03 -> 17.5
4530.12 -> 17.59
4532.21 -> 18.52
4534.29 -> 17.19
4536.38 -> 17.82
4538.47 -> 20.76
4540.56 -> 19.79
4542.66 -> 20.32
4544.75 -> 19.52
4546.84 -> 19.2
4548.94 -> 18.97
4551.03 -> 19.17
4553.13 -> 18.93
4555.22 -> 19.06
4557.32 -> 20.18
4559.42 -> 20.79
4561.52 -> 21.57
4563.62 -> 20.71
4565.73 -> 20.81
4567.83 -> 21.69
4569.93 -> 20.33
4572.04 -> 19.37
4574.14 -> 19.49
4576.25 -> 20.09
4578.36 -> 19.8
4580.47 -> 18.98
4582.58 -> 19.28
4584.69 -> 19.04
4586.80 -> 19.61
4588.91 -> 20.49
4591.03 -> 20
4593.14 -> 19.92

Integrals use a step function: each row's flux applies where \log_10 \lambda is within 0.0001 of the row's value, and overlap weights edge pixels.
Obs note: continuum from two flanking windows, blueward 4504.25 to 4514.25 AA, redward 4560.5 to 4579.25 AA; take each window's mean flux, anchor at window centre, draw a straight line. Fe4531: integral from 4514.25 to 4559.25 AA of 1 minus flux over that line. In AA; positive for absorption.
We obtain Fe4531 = 2.56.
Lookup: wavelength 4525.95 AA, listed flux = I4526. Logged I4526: 18.75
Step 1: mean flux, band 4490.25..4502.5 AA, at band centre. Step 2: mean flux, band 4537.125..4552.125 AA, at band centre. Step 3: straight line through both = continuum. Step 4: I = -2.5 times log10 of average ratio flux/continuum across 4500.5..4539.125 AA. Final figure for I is 0.012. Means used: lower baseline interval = 19.6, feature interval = 19.4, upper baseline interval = 19.6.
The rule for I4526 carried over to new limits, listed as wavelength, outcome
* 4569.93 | 20.33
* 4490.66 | 19.01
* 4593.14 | 19.92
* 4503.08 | 20.16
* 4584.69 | 19.04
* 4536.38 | 17.82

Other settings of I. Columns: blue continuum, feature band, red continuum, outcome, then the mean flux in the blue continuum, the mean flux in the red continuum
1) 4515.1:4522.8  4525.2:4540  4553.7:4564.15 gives 0.10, 19.9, 20.4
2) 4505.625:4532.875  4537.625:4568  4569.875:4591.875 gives -0.03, 19.5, 19.6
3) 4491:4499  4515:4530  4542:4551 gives 0.01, 19.6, 19.4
